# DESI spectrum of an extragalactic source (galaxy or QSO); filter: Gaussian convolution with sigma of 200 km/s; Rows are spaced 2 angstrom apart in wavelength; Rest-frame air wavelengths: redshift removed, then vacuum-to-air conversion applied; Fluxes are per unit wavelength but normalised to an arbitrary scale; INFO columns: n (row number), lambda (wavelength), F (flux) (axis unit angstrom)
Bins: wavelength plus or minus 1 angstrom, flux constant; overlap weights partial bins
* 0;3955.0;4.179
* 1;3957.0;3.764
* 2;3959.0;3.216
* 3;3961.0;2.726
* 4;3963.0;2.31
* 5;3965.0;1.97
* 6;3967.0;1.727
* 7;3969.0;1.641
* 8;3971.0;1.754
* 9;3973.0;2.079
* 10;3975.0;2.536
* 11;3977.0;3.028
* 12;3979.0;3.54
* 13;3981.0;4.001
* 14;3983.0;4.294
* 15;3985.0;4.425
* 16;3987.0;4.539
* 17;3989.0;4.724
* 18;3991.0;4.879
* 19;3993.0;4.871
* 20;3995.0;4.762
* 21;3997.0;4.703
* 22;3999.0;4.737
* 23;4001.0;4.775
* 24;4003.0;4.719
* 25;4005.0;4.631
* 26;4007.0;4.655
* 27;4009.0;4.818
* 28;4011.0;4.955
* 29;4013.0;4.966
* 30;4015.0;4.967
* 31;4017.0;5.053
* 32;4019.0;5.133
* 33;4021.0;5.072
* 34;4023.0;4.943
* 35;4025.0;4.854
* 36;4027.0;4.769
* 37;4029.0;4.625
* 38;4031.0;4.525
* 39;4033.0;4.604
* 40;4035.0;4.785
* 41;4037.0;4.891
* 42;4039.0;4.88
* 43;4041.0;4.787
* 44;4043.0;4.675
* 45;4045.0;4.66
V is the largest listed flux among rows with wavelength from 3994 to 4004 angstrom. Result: 4.775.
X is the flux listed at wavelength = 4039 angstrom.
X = 4.88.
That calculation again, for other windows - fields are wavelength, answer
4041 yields 4.787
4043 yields 4.675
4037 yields 4.891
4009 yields 4.818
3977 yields 3.028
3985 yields 4.425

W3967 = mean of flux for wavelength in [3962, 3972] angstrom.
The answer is 1.88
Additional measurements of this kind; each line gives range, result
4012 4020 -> 5.03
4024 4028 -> 4.81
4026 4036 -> 4.66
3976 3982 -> 3.52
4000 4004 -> 4.75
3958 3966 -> 2.56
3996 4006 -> 4.71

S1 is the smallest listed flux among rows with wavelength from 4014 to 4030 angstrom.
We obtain 4.625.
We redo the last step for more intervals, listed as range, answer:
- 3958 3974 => 1.641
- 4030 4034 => 4.525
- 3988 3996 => 4.724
